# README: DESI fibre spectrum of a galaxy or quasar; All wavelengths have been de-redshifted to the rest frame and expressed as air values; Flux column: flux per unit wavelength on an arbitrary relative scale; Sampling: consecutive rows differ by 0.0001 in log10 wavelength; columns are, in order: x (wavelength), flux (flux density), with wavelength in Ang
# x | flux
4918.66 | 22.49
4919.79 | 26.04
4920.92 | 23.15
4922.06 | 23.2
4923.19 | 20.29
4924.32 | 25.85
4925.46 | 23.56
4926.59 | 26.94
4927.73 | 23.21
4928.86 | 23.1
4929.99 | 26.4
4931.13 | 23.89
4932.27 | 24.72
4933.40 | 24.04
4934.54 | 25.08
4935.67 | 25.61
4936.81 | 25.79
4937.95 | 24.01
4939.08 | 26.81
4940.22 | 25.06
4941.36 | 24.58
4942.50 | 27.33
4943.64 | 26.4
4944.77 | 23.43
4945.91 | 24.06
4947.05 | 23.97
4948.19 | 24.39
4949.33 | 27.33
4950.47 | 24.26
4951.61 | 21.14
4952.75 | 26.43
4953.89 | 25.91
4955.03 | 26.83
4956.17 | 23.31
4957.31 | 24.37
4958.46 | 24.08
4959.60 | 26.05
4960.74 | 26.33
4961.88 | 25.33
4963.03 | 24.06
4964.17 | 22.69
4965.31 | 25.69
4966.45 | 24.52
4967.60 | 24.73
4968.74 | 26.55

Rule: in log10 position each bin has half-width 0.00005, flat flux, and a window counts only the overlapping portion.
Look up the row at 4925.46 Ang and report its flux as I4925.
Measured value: 23.56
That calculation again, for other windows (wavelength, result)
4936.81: 25.79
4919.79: 26.04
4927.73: 23.21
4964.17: 22.69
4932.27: 24.72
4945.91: 24.06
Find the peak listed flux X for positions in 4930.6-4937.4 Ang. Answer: 25.79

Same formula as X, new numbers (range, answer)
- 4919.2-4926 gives 26.04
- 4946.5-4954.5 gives 27.33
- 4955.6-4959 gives 24.37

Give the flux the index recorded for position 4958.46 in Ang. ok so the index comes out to 24.08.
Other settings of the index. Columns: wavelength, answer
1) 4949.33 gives 27.33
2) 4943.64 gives 26.4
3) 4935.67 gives 25.61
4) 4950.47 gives 24.26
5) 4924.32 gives 25.85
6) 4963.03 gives 24.06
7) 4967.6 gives 24.73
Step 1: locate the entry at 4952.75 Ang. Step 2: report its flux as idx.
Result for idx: 26.43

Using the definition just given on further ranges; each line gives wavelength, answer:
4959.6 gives 26.05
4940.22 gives 25.06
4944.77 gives 23.43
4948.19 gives 24.39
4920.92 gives 23.15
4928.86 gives 23.1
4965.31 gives 25.69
